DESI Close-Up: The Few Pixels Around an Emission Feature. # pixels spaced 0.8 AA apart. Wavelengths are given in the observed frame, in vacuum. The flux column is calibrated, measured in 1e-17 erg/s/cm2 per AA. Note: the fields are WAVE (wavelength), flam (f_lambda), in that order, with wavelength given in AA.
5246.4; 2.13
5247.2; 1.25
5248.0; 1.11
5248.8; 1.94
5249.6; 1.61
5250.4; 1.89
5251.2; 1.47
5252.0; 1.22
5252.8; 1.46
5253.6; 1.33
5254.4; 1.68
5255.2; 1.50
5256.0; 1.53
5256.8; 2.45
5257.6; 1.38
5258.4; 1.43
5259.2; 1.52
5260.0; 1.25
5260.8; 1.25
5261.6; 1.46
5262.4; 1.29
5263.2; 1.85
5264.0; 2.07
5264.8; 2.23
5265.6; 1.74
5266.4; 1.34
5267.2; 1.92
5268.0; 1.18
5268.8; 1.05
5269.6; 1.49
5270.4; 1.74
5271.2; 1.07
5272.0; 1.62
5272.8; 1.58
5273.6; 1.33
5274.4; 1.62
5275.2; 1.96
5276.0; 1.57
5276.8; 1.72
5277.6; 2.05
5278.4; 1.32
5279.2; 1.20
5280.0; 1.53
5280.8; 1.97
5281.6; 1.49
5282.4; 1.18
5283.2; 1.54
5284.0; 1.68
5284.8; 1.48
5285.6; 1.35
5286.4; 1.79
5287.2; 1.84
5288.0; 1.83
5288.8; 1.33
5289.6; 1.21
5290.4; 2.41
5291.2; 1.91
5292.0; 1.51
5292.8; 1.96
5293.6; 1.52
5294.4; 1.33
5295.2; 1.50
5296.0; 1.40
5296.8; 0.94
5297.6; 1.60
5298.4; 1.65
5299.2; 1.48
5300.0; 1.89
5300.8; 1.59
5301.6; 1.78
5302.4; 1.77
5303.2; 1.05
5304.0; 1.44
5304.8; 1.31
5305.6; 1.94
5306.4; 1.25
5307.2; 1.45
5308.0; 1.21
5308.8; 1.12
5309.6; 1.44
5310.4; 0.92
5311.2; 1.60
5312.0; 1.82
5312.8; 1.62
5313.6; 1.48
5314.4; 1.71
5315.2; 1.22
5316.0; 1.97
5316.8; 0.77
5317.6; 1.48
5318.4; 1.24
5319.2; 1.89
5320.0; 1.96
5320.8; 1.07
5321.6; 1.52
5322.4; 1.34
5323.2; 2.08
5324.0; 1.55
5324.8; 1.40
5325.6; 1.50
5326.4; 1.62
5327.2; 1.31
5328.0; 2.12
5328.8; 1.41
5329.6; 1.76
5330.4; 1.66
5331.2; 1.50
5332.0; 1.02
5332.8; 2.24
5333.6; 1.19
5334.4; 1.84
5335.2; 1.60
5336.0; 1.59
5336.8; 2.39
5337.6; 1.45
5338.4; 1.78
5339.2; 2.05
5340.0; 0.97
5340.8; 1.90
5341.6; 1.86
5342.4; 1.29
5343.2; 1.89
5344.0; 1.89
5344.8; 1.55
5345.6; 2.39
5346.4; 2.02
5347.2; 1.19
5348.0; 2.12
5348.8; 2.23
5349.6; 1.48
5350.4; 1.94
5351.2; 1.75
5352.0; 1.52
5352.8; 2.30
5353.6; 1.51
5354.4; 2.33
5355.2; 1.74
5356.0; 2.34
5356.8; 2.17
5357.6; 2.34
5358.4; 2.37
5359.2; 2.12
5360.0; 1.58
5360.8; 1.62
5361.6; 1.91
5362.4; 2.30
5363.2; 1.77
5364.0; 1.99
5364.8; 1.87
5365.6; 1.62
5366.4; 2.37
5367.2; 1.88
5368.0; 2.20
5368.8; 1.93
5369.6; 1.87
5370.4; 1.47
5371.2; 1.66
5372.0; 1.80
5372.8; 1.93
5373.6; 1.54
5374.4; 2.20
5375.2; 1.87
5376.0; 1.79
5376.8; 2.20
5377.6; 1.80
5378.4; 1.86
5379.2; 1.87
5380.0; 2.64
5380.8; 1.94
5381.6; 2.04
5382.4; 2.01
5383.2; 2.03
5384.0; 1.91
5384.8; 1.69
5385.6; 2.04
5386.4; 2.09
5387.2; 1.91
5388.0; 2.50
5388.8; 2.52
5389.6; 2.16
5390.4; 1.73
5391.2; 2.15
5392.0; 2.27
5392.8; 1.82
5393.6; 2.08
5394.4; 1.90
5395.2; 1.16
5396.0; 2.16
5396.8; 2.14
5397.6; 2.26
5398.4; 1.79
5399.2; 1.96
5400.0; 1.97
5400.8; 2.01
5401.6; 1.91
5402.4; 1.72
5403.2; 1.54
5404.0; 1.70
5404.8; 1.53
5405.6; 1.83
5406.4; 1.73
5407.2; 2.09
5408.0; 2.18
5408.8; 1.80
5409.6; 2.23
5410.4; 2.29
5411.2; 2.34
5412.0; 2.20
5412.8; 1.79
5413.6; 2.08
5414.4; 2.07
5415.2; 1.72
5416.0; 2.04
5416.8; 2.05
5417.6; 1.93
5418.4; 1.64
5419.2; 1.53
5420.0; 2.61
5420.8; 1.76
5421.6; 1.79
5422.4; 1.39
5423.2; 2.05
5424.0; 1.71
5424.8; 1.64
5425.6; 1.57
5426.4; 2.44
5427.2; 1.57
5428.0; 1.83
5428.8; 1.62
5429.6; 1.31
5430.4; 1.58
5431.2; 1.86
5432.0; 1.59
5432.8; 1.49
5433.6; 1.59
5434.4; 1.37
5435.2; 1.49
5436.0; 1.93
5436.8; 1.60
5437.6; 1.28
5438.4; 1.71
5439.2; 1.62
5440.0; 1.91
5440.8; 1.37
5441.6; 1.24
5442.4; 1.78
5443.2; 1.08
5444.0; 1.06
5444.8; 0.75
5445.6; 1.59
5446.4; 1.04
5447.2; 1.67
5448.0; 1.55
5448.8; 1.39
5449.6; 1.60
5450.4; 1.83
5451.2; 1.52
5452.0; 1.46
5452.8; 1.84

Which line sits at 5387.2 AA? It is C III]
